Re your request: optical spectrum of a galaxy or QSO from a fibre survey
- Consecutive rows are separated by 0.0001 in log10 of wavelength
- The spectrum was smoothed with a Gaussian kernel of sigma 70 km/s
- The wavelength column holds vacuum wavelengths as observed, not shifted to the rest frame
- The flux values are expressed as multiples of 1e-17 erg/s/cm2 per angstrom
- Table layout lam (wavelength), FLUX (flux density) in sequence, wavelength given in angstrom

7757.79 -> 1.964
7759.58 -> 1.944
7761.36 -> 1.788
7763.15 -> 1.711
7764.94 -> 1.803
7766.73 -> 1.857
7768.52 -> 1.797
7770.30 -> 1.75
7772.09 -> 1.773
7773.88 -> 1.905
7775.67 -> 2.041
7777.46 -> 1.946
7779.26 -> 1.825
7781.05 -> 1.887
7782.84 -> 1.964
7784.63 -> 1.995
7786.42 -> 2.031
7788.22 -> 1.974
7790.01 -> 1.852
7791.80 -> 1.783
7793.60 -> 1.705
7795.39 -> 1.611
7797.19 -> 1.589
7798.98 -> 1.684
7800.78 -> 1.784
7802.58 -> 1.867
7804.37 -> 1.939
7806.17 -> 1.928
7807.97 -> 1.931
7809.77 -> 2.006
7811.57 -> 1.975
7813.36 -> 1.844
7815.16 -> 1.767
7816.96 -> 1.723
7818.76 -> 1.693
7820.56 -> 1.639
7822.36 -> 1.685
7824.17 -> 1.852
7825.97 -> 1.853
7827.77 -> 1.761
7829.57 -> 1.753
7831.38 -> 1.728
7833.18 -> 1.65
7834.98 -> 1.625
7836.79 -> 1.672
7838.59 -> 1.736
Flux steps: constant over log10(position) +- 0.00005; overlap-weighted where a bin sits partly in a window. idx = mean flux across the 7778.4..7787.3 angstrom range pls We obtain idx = 1.94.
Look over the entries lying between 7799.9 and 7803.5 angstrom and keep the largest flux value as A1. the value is 1.867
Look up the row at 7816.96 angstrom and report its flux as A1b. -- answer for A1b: 1.723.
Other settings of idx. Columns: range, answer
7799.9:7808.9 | 1.89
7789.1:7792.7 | 1.82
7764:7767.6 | 1.83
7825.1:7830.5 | 1.79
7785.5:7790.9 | 1.95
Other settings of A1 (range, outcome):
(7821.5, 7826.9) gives 1.853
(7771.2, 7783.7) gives 2.041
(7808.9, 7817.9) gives 2.006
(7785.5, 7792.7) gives 2.031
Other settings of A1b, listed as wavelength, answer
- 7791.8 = 1.783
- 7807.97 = 1.931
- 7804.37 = 1.939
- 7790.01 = 1.852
